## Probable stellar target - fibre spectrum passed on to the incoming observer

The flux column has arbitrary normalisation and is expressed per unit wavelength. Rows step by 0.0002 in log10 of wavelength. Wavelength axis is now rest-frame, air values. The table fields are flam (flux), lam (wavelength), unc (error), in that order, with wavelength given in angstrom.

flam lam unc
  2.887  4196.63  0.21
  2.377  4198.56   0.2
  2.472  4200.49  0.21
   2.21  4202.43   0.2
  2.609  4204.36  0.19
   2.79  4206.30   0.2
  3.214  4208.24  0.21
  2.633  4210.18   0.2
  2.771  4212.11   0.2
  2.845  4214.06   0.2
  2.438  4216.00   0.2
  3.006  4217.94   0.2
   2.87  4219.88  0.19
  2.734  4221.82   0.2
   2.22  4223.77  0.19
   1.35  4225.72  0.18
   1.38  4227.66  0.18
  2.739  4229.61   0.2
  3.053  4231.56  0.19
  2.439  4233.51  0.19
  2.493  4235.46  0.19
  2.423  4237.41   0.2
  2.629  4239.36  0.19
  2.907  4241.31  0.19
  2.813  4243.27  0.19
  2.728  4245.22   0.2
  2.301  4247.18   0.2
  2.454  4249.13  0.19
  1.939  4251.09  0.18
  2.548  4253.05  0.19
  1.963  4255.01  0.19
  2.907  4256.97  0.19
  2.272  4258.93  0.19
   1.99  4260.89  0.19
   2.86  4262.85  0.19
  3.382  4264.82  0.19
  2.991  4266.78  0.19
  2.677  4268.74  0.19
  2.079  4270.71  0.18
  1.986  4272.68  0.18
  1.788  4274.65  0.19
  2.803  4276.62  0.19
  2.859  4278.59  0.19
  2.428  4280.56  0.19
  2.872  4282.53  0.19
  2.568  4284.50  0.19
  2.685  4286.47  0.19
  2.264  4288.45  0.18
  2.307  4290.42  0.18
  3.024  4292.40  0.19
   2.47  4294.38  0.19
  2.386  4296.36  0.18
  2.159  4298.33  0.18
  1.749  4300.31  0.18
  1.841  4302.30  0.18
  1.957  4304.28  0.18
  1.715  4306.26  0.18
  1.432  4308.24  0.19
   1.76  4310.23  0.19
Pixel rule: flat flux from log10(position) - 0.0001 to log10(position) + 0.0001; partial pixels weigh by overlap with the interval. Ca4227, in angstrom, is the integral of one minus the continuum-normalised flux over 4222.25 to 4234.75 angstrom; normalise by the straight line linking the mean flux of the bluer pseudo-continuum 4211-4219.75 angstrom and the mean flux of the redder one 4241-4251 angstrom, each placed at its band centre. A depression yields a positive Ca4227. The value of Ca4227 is 2.1 angstrom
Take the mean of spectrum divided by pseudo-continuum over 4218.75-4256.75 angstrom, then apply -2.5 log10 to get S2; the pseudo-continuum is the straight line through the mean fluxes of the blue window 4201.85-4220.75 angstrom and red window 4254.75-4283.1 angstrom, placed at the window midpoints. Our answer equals 0.09 mag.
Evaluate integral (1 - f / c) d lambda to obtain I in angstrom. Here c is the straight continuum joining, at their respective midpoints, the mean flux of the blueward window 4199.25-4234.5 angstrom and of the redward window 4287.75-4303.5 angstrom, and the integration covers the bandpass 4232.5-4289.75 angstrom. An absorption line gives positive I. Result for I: -3.1 angstrom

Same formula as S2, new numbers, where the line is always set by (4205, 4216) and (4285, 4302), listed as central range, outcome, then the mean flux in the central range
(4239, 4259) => 0.04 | 2.5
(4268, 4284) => 0.01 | 2.44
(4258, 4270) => -0.07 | 2.68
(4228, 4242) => 0.03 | 2.61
